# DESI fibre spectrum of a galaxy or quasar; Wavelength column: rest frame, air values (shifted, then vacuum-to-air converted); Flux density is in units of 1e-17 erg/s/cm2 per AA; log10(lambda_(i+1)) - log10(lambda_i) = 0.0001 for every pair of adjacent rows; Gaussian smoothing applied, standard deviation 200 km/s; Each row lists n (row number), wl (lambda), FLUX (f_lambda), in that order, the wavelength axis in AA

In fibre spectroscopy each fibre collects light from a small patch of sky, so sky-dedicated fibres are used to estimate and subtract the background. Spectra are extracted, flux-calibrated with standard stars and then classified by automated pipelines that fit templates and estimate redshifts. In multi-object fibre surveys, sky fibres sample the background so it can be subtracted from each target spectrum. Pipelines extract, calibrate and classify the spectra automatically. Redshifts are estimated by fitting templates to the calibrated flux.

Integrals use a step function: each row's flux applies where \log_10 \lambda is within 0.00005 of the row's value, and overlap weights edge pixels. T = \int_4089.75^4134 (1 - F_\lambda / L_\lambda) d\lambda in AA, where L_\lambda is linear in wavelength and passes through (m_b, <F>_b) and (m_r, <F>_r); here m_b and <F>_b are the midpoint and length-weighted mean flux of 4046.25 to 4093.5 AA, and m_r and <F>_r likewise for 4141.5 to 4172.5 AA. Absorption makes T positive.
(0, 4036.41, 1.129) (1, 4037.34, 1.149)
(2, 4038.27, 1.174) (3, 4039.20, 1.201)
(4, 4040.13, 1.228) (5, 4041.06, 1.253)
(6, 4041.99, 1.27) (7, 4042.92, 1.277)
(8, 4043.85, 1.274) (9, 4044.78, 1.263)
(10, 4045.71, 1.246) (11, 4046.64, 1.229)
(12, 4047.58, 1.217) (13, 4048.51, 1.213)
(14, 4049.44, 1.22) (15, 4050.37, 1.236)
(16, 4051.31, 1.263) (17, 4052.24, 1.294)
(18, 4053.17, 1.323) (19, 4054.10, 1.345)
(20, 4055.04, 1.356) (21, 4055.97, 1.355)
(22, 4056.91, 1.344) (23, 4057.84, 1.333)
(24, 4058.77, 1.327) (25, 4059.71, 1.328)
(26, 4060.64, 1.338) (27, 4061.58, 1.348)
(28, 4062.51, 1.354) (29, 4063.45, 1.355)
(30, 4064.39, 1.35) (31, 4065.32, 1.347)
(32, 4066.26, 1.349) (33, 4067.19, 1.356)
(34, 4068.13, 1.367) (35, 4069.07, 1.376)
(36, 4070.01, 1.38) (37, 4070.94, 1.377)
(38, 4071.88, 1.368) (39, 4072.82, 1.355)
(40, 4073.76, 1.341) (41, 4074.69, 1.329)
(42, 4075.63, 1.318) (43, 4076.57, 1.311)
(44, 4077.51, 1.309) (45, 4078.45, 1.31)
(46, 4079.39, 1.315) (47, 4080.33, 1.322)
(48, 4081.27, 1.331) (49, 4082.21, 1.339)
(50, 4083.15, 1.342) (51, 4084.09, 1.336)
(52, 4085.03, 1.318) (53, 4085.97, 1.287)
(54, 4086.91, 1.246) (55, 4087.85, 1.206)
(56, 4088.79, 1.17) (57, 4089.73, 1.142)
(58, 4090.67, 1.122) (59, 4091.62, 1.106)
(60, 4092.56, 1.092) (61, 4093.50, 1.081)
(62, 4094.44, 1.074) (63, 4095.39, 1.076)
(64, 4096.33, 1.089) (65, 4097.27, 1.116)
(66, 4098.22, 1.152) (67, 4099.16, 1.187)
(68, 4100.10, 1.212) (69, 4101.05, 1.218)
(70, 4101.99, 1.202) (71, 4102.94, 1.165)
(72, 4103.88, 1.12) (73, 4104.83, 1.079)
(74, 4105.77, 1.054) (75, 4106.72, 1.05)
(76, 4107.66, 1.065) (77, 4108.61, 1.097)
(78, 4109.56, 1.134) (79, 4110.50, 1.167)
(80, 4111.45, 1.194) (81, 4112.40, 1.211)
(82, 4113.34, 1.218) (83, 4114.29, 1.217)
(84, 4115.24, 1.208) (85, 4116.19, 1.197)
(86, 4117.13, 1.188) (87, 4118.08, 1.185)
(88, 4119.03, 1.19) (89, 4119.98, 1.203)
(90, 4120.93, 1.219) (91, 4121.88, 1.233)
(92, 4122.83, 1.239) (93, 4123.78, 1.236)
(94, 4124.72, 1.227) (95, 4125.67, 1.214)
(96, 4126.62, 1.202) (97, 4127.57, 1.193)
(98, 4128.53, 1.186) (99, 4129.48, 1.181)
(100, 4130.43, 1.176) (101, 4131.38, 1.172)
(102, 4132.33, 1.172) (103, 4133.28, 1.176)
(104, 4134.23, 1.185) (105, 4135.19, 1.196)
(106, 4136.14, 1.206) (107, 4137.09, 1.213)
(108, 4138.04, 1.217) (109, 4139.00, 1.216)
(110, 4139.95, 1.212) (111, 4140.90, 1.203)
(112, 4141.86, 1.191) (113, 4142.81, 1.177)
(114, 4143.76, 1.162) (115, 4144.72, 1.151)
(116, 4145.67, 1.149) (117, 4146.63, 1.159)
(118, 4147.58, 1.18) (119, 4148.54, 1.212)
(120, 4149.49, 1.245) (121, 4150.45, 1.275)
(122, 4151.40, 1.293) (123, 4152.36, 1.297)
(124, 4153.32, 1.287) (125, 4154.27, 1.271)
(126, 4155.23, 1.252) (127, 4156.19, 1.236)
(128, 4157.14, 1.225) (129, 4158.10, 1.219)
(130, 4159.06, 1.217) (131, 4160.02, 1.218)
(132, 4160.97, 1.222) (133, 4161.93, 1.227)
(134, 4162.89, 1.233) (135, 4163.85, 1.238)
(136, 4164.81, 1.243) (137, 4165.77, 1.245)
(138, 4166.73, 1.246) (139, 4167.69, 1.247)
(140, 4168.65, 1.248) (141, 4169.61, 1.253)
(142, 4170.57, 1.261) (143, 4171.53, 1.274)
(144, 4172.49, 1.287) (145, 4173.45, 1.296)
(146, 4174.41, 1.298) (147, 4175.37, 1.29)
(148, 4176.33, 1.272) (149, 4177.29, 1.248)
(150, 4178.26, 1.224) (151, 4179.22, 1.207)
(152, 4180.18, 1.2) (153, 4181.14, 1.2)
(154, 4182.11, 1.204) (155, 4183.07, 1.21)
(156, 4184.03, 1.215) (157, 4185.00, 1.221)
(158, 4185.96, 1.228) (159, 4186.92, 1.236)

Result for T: 3.6 AA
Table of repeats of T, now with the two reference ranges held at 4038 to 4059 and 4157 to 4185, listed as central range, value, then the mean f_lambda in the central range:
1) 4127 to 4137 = 0.5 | 1.19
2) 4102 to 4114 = 1.2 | 1.13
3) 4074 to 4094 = 0.1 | 1.26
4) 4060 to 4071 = -0.8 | 1.36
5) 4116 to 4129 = 0.5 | 1.21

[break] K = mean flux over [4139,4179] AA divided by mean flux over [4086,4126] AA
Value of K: 1.06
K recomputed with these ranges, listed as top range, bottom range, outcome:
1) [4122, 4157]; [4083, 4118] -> 1.04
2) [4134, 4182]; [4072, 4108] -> 1.02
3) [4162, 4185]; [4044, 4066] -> 0.95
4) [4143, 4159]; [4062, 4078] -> 0.91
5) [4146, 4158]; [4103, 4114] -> 1.10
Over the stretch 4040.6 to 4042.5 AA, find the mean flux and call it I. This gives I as 1.26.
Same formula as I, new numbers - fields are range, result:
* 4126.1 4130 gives 1.19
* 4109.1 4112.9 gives 1.18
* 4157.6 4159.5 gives 1.21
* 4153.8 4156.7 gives 1.25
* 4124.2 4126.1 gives 1.23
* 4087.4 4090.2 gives 1.17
